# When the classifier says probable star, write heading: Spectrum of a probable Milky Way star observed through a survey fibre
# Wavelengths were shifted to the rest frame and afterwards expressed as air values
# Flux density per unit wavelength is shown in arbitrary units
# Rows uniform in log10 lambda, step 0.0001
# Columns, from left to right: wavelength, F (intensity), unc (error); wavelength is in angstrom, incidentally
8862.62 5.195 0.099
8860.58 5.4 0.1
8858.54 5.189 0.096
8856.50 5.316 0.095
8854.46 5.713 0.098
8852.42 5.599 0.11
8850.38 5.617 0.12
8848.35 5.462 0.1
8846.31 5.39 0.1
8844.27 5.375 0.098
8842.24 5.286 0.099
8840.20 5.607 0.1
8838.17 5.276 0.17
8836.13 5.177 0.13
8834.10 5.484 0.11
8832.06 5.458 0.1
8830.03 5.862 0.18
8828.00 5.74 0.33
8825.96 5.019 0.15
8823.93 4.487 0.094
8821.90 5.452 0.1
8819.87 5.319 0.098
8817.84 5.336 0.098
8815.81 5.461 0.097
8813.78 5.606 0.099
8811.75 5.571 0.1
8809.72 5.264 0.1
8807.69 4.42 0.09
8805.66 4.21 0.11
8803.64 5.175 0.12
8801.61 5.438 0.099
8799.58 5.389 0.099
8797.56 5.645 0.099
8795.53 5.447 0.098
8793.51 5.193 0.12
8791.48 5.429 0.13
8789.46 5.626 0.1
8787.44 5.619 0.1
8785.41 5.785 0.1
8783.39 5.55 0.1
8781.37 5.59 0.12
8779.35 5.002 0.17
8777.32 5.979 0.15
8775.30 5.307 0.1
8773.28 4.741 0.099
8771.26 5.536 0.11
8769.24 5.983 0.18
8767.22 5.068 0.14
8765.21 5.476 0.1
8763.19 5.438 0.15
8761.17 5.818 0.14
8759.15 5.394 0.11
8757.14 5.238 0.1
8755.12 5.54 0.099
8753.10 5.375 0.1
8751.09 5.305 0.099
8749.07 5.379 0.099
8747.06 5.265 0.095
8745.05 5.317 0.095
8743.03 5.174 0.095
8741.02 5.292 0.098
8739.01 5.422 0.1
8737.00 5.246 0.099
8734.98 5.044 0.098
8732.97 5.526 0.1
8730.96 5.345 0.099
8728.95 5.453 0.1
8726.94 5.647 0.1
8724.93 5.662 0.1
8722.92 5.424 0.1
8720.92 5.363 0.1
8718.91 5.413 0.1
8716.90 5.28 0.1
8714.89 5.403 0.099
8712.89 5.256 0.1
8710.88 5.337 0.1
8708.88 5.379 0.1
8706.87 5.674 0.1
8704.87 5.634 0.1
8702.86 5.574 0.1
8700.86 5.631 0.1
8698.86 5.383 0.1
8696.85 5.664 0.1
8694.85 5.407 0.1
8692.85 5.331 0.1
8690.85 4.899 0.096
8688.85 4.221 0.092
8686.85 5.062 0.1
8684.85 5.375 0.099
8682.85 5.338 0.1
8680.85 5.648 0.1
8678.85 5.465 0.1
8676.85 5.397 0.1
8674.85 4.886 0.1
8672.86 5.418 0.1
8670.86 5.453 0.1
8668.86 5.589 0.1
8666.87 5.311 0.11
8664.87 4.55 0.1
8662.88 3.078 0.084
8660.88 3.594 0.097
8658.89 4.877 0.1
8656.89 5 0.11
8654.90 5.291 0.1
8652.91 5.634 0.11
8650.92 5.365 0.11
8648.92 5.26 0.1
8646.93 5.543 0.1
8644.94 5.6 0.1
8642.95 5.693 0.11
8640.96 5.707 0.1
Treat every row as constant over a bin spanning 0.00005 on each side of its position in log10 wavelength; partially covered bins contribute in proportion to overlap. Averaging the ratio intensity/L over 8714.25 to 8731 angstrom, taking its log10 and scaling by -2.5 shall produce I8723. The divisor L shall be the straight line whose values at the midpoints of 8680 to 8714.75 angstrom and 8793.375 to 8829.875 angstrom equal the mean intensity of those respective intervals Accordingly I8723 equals -0.03 mag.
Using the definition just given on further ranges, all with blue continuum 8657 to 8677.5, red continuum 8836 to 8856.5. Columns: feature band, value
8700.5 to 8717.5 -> -0.104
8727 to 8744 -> -0.057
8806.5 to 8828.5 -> 0.027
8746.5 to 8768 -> -0.054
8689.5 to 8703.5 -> -0.098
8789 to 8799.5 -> -0.038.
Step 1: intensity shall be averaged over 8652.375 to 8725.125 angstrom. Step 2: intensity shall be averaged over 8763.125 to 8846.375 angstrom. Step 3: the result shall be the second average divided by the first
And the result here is 1.03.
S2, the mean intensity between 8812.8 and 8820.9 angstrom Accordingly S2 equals 5.43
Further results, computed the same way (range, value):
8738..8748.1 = 5.3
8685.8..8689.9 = 4.66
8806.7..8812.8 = 5.09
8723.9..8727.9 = 5.65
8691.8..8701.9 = 5.48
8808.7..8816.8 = 5.47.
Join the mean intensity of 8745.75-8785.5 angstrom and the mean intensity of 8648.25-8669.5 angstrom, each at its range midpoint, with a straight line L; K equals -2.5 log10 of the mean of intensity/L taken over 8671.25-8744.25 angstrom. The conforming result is -0.05 mag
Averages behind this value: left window 4.85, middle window 5.35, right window 5.43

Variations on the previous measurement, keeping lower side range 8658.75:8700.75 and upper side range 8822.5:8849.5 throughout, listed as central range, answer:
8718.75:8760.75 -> -0.042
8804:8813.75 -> 0.073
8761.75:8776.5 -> -0.032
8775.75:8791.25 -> -0.063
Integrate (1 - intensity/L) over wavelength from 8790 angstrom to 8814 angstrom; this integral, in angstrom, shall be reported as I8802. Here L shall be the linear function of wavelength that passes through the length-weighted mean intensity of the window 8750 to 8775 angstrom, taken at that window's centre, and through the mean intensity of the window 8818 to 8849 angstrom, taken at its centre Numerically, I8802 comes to 0.7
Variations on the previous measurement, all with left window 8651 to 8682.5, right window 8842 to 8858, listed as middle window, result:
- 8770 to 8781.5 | -0.1 angstrom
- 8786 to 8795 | -0.3 angstrom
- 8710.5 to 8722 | -0.4 angstrom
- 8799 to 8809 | 0.8 angstrom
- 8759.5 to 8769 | -0.4 angstrom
